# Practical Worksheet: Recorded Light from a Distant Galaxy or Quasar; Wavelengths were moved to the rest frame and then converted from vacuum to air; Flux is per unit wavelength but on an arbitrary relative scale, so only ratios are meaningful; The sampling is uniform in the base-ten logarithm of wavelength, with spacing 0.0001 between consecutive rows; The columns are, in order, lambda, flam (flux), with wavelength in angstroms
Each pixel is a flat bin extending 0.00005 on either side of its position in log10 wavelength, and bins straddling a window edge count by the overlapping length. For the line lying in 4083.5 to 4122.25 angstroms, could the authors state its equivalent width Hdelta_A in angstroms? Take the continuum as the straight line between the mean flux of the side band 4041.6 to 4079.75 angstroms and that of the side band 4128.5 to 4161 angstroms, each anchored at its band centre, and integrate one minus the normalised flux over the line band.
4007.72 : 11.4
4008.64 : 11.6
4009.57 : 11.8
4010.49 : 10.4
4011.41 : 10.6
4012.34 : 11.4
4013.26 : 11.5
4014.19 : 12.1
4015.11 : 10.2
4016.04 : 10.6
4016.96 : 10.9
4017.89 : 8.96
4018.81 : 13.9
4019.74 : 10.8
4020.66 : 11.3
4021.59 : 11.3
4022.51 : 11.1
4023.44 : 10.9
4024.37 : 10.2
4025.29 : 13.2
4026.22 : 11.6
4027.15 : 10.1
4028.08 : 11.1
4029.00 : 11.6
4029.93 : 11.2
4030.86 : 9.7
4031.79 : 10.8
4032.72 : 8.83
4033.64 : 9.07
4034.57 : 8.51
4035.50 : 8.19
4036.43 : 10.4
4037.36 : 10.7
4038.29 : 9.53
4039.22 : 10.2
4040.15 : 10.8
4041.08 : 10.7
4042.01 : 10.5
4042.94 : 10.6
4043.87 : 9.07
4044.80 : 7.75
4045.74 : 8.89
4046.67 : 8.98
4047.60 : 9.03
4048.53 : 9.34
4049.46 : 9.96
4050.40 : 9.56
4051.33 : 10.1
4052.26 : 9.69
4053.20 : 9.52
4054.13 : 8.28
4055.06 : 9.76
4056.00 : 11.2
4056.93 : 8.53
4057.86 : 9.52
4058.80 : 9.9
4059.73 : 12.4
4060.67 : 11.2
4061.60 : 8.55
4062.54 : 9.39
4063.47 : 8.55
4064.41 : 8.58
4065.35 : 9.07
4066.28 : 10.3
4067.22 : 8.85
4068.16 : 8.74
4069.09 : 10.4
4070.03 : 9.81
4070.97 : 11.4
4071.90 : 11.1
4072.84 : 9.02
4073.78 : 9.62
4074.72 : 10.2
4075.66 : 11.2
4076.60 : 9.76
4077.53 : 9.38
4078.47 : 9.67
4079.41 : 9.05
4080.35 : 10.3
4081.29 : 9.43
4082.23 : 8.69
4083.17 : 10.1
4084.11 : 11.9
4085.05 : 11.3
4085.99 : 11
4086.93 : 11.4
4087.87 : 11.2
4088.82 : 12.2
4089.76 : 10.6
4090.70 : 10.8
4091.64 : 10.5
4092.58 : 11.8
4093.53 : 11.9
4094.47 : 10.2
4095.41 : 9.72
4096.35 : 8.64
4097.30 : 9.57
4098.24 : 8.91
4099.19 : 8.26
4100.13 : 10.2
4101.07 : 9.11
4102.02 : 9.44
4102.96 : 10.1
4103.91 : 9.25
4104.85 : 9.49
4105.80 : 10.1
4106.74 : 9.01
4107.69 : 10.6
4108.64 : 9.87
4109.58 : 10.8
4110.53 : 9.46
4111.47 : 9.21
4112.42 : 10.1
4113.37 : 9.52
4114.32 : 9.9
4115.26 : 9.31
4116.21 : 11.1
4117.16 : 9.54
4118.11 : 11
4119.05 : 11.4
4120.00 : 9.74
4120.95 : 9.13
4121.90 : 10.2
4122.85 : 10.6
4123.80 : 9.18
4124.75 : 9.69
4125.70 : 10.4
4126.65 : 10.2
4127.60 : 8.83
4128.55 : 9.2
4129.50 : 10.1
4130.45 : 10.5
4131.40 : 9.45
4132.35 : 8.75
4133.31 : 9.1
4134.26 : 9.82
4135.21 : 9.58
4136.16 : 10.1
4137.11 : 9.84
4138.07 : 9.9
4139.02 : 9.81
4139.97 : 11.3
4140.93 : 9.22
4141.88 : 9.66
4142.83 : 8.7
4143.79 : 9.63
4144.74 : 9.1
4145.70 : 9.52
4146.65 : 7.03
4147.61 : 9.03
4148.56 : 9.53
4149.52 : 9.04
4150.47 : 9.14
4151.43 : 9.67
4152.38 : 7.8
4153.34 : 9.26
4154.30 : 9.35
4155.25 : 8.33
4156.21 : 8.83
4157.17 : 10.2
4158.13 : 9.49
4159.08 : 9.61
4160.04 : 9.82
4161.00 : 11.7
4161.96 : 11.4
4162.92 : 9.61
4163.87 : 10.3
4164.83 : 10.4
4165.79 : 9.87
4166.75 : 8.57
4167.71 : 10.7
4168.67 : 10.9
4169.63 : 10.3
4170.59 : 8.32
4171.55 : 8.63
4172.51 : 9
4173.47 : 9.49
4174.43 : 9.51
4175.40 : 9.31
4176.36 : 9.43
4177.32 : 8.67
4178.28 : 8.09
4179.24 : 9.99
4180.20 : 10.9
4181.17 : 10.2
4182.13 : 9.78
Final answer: -2.6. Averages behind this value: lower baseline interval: 9.67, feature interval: 10.2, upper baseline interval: 9.43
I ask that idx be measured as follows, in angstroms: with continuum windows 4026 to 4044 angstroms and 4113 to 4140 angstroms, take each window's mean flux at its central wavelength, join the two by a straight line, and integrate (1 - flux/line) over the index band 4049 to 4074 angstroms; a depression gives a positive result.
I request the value 0.8 angstroms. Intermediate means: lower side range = 10.2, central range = 9.74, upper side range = 9.88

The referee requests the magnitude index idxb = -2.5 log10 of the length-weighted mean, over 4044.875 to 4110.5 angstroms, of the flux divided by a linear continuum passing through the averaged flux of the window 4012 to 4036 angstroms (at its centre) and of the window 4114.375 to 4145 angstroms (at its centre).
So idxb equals 0.04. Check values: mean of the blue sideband 10.7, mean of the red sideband 9.82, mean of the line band 9.91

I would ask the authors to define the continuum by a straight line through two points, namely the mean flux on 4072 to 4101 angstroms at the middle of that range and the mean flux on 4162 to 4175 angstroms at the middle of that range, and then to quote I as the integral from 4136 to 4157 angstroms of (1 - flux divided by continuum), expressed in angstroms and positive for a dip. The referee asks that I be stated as 1.25 angstroms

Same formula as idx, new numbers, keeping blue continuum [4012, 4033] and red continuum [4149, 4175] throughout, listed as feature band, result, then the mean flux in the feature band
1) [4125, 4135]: 0.3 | 9.64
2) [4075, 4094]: -0.4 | 10.6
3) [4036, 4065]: 2.8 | 9.71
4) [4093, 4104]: 0.7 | 9.63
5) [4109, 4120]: 0.0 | 10.1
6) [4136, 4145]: 0.1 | 9.73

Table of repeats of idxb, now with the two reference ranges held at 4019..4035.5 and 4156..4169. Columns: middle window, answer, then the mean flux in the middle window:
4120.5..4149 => 0.07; 9.57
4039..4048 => 0.10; 9.64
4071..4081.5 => 0.05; 9.96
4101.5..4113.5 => 0.06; 9.77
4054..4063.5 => 0.07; 9.87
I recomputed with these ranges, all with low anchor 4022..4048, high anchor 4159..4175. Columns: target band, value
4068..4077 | -0.1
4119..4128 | 0.1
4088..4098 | -0.6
